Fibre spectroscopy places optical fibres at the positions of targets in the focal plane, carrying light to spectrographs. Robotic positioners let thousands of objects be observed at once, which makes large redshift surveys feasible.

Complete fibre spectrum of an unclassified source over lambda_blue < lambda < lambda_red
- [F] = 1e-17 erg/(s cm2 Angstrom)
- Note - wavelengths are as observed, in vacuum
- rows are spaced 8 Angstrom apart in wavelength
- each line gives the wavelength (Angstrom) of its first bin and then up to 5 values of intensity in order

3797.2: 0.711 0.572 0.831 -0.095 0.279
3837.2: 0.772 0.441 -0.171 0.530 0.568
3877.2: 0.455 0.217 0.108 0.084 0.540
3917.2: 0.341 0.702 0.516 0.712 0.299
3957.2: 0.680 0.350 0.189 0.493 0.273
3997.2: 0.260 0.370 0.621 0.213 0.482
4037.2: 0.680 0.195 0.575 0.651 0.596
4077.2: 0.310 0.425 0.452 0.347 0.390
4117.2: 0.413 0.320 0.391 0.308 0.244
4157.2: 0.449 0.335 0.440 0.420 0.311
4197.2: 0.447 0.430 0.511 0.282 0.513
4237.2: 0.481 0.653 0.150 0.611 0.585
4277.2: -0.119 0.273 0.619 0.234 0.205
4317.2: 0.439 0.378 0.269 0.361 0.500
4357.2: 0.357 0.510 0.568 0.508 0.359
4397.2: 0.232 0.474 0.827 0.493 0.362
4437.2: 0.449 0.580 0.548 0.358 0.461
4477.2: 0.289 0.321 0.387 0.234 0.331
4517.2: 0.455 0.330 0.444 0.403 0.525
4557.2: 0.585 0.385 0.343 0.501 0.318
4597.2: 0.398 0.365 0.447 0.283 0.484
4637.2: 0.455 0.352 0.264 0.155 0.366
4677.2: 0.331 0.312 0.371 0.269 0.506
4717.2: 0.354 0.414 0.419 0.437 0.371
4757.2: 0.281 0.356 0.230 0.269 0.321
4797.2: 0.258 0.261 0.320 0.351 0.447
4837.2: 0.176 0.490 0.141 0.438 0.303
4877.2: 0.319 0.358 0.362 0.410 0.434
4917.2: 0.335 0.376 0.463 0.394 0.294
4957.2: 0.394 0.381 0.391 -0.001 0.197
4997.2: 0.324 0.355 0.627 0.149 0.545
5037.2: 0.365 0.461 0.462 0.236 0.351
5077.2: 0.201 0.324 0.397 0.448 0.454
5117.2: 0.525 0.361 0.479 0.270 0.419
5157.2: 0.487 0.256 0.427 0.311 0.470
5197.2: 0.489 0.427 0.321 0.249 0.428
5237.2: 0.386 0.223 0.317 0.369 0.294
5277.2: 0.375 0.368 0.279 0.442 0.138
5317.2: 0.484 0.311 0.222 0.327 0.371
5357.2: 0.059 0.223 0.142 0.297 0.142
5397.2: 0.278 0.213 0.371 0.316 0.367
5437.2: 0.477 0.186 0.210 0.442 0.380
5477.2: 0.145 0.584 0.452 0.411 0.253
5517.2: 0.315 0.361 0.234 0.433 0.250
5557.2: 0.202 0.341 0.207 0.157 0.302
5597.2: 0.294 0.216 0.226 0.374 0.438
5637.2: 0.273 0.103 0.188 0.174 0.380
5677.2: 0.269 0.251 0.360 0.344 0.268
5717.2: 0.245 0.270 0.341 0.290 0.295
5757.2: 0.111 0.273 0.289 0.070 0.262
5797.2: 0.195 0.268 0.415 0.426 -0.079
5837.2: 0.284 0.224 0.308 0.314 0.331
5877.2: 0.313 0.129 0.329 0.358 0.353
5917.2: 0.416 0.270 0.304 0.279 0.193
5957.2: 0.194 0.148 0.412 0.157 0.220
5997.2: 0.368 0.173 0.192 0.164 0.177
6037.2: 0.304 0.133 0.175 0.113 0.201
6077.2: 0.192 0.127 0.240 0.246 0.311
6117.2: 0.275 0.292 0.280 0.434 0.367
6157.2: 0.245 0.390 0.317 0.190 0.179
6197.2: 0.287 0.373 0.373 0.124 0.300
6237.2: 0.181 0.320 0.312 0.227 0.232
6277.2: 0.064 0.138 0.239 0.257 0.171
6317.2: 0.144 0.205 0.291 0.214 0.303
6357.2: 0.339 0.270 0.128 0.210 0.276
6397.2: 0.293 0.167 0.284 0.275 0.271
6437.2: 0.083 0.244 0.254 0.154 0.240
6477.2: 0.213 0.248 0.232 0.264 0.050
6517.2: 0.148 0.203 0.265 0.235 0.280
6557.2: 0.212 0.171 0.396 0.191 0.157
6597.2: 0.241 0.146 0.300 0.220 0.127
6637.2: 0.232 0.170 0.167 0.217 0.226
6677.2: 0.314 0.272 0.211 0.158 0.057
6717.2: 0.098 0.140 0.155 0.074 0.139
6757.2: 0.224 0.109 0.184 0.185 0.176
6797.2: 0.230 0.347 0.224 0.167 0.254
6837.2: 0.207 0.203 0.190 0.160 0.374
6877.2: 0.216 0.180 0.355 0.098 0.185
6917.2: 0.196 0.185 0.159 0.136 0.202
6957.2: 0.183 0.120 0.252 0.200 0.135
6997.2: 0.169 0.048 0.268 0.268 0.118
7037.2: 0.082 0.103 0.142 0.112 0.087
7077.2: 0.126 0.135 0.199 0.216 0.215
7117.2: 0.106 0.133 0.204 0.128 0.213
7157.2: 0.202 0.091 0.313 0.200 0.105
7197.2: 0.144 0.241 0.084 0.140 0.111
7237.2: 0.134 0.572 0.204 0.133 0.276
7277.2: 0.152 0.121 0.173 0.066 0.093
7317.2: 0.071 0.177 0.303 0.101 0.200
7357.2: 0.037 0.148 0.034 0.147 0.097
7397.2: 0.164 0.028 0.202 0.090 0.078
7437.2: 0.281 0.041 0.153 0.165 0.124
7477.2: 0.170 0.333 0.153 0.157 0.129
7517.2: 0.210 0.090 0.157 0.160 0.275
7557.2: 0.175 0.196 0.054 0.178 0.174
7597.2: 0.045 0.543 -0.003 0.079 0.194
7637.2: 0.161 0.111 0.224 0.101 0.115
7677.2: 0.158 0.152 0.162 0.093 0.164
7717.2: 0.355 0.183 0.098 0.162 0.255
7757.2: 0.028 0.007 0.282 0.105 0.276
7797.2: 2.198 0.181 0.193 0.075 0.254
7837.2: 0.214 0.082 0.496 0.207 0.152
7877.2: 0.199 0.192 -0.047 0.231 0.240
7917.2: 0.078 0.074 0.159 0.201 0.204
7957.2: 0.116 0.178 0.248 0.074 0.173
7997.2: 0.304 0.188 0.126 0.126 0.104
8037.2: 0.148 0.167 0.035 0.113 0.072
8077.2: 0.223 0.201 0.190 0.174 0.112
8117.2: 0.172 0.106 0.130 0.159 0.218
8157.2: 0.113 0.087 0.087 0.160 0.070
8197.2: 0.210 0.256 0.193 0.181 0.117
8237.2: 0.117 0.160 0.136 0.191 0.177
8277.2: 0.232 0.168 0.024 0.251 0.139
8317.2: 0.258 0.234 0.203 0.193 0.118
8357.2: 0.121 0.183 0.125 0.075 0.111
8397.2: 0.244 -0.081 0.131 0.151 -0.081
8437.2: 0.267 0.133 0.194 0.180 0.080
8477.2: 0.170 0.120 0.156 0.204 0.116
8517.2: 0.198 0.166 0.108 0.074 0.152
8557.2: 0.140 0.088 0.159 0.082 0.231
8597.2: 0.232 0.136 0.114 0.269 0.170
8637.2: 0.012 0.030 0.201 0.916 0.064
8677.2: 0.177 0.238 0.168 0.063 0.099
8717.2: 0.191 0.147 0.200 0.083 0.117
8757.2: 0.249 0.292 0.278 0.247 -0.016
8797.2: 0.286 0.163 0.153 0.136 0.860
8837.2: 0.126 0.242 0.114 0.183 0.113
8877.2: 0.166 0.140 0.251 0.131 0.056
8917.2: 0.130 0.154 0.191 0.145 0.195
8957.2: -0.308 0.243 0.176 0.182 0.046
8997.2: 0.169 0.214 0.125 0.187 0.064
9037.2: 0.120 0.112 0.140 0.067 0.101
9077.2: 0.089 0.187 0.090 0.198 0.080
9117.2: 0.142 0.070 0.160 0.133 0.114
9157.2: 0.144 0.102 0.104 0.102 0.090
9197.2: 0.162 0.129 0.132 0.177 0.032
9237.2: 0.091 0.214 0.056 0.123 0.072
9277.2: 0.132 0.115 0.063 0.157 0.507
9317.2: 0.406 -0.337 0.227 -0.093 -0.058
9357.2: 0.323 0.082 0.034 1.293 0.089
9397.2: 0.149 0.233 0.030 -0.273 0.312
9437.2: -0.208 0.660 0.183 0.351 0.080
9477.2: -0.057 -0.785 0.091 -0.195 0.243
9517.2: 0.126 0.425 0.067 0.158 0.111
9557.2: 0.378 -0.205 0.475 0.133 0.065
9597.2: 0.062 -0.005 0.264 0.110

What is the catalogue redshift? 0.557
